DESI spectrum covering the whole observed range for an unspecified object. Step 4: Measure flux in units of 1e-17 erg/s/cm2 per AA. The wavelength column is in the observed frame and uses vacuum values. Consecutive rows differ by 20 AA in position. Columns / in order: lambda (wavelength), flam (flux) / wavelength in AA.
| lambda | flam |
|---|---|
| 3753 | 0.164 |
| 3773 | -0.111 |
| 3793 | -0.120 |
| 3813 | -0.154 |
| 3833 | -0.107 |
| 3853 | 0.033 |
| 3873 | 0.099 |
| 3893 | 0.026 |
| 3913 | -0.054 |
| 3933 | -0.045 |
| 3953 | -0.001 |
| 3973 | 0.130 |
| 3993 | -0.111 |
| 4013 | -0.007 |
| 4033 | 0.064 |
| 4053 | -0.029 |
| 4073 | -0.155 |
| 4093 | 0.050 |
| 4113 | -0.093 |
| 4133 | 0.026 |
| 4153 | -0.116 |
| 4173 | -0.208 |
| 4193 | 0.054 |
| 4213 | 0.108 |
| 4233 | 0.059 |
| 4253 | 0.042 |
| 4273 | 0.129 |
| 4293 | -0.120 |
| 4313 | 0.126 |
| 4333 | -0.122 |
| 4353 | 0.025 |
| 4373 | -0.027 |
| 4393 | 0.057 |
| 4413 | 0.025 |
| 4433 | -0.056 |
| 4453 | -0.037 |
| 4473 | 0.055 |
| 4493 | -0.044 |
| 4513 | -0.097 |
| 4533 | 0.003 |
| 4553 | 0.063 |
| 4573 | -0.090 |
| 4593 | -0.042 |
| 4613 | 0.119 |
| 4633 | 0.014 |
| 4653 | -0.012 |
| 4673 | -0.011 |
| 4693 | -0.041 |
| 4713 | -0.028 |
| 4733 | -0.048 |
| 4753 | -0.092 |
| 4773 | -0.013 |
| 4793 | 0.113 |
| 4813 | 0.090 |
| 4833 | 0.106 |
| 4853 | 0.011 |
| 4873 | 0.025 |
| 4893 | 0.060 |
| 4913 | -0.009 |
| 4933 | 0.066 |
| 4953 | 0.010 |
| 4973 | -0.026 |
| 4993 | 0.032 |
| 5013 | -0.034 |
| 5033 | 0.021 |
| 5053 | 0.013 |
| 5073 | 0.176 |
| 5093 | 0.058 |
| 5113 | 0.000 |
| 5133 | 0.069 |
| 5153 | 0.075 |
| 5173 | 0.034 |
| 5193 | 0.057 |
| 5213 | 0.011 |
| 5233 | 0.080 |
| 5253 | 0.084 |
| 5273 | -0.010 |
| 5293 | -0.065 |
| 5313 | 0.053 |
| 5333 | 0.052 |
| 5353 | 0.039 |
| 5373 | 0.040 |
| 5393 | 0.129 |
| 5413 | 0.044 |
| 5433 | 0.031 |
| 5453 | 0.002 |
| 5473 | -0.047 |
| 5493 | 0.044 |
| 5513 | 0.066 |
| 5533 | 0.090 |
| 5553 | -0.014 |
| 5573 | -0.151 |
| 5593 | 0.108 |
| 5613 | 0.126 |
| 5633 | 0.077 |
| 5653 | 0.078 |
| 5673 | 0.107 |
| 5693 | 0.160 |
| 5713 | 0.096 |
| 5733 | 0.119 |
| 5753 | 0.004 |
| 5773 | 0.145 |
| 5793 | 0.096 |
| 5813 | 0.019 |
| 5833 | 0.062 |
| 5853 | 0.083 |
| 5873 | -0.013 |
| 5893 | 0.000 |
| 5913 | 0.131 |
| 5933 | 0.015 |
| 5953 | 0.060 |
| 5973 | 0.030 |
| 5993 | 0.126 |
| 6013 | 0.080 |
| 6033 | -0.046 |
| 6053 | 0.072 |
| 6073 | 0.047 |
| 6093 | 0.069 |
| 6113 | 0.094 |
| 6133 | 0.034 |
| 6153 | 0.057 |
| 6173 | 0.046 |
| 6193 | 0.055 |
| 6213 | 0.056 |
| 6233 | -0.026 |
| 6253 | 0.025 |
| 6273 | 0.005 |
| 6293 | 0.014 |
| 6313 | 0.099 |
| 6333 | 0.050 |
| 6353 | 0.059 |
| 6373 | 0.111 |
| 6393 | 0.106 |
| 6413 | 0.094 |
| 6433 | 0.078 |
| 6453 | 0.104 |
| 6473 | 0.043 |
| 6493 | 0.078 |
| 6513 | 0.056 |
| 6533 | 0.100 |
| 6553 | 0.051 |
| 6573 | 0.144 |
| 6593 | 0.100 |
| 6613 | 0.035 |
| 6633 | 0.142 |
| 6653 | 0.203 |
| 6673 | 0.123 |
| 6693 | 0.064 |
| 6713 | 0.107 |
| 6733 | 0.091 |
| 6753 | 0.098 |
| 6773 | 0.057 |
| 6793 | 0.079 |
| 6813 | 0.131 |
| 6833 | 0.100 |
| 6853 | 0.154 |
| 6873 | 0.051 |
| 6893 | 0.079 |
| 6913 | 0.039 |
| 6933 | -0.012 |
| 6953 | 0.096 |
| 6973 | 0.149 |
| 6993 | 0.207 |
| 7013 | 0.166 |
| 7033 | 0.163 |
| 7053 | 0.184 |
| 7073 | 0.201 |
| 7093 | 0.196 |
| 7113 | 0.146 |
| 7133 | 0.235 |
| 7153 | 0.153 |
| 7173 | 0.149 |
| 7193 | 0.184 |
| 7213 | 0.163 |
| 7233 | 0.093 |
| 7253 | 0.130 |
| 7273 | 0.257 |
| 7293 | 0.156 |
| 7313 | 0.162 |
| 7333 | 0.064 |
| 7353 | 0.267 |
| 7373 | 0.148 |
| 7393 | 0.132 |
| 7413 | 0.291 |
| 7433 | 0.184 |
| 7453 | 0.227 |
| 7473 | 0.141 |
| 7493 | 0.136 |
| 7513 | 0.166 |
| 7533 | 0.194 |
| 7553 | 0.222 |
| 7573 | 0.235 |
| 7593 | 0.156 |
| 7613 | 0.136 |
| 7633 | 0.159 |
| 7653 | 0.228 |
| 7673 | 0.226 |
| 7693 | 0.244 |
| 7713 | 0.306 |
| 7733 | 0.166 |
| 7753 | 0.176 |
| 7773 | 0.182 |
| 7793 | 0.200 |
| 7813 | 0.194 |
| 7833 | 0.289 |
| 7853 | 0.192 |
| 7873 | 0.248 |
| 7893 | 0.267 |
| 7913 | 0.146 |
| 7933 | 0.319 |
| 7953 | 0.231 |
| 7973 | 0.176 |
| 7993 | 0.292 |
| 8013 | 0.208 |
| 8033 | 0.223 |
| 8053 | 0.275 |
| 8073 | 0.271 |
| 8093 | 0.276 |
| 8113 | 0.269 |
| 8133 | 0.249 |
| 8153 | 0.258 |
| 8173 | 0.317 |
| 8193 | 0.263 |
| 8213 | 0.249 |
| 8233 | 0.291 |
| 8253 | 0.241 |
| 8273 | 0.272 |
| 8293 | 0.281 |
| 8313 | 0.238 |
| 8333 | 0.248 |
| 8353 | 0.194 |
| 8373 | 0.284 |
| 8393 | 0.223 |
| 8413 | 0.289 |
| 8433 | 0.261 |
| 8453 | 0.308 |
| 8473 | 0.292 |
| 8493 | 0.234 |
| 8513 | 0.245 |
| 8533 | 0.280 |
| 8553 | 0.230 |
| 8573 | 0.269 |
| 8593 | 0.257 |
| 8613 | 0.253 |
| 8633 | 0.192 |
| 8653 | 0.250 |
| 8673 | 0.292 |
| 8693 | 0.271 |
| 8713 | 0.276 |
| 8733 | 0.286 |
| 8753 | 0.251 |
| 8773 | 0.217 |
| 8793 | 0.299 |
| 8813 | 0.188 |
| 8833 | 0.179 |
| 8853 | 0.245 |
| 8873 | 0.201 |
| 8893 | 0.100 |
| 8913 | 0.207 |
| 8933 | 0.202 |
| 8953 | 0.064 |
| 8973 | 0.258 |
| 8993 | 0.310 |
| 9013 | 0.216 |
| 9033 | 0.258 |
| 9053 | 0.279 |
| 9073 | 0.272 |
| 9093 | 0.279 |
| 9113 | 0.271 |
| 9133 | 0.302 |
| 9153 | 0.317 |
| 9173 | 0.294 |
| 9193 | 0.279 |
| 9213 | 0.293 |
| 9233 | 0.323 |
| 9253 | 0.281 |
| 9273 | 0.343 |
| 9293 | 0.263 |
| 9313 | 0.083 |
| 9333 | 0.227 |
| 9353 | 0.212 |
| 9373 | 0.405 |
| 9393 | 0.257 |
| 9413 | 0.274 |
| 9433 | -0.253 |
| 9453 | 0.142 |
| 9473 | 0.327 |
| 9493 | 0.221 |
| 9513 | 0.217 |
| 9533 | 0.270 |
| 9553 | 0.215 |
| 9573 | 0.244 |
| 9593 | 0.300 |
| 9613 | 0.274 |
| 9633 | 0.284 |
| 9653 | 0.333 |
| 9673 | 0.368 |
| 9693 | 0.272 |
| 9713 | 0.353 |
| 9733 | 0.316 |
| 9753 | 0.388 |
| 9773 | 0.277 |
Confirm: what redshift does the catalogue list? 0.746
